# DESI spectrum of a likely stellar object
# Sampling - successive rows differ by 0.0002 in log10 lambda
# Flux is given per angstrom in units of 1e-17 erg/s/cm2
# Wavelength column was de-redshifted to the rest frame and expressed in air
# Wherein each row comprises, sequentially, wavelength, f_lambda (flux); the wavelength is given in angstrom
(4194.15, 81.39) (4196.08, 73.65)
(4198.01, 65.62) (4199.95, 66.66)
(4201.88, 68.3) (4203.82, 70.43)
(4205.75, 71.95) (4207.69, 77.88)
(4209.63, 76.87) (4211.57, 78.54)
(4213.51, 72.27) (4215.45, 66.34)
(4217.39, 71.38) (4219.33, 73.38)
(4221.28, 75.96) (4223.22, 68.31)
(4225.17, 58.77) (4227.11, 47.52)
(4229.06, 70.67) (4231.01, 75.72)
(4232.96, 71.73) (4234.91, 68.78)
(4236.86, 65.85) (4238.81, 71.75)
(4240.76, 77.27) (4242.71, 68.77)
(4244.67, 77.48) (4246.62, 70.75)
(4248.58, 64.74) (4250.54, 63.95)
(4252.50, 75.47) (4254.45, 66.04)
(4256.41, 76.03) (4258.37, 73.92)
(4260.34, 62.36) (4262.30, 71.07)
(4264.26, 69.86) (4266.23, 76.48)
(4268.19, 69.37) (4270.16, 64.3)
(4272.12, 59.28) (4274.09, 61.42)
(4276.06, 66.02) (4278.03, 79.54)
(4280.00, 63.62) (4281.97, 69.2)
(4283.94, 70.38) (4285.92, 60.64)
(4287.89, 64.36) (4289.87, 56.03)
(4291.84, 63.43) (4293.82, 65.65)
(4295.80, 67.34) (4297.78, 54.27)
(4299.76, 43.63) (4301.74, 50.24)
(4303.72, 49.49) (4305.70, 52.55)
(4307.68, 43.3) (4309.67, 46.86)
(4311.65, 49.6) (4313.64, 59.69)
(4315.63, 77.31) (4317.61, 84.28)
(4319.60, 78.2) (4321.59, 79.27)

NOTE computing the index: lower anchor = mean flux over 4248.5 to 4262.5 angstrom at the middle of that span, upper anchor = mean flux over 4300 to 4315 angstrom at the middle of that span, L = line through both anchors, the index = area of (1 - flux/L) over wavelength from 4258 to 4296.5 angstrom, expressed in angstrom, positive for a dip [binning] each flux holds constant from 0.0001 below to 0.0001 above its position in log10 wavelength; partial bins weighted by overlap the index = -3.3 angstrom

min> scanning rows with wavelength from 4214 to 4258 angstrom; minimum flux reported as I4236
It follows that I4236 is 47.52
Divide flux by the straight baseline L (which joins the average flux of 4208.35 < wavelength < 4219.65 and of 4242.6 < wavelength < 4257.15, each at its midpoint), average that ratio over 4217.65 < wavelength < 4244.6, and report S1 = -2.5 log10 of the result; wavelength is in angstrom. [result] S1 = 0.04 mag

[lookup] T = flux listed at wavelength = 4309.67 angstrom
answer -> 46.86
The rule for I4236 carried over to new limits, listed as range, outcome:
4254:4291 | 56.03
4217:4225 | 68.31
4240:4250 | 64.74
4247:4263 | 62.36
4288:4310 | 43.3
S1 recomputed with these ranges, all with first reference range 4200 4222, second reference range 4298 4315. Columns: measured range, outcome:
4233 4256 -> -0.09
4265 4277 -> -0.13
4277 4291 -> -0.19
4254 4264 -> -0.14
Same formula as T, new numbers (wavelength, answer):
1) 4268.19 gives 69.37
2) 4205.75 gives 71.95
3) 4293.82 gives 65.65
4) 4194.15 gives 81.39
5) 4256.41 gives 76.03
